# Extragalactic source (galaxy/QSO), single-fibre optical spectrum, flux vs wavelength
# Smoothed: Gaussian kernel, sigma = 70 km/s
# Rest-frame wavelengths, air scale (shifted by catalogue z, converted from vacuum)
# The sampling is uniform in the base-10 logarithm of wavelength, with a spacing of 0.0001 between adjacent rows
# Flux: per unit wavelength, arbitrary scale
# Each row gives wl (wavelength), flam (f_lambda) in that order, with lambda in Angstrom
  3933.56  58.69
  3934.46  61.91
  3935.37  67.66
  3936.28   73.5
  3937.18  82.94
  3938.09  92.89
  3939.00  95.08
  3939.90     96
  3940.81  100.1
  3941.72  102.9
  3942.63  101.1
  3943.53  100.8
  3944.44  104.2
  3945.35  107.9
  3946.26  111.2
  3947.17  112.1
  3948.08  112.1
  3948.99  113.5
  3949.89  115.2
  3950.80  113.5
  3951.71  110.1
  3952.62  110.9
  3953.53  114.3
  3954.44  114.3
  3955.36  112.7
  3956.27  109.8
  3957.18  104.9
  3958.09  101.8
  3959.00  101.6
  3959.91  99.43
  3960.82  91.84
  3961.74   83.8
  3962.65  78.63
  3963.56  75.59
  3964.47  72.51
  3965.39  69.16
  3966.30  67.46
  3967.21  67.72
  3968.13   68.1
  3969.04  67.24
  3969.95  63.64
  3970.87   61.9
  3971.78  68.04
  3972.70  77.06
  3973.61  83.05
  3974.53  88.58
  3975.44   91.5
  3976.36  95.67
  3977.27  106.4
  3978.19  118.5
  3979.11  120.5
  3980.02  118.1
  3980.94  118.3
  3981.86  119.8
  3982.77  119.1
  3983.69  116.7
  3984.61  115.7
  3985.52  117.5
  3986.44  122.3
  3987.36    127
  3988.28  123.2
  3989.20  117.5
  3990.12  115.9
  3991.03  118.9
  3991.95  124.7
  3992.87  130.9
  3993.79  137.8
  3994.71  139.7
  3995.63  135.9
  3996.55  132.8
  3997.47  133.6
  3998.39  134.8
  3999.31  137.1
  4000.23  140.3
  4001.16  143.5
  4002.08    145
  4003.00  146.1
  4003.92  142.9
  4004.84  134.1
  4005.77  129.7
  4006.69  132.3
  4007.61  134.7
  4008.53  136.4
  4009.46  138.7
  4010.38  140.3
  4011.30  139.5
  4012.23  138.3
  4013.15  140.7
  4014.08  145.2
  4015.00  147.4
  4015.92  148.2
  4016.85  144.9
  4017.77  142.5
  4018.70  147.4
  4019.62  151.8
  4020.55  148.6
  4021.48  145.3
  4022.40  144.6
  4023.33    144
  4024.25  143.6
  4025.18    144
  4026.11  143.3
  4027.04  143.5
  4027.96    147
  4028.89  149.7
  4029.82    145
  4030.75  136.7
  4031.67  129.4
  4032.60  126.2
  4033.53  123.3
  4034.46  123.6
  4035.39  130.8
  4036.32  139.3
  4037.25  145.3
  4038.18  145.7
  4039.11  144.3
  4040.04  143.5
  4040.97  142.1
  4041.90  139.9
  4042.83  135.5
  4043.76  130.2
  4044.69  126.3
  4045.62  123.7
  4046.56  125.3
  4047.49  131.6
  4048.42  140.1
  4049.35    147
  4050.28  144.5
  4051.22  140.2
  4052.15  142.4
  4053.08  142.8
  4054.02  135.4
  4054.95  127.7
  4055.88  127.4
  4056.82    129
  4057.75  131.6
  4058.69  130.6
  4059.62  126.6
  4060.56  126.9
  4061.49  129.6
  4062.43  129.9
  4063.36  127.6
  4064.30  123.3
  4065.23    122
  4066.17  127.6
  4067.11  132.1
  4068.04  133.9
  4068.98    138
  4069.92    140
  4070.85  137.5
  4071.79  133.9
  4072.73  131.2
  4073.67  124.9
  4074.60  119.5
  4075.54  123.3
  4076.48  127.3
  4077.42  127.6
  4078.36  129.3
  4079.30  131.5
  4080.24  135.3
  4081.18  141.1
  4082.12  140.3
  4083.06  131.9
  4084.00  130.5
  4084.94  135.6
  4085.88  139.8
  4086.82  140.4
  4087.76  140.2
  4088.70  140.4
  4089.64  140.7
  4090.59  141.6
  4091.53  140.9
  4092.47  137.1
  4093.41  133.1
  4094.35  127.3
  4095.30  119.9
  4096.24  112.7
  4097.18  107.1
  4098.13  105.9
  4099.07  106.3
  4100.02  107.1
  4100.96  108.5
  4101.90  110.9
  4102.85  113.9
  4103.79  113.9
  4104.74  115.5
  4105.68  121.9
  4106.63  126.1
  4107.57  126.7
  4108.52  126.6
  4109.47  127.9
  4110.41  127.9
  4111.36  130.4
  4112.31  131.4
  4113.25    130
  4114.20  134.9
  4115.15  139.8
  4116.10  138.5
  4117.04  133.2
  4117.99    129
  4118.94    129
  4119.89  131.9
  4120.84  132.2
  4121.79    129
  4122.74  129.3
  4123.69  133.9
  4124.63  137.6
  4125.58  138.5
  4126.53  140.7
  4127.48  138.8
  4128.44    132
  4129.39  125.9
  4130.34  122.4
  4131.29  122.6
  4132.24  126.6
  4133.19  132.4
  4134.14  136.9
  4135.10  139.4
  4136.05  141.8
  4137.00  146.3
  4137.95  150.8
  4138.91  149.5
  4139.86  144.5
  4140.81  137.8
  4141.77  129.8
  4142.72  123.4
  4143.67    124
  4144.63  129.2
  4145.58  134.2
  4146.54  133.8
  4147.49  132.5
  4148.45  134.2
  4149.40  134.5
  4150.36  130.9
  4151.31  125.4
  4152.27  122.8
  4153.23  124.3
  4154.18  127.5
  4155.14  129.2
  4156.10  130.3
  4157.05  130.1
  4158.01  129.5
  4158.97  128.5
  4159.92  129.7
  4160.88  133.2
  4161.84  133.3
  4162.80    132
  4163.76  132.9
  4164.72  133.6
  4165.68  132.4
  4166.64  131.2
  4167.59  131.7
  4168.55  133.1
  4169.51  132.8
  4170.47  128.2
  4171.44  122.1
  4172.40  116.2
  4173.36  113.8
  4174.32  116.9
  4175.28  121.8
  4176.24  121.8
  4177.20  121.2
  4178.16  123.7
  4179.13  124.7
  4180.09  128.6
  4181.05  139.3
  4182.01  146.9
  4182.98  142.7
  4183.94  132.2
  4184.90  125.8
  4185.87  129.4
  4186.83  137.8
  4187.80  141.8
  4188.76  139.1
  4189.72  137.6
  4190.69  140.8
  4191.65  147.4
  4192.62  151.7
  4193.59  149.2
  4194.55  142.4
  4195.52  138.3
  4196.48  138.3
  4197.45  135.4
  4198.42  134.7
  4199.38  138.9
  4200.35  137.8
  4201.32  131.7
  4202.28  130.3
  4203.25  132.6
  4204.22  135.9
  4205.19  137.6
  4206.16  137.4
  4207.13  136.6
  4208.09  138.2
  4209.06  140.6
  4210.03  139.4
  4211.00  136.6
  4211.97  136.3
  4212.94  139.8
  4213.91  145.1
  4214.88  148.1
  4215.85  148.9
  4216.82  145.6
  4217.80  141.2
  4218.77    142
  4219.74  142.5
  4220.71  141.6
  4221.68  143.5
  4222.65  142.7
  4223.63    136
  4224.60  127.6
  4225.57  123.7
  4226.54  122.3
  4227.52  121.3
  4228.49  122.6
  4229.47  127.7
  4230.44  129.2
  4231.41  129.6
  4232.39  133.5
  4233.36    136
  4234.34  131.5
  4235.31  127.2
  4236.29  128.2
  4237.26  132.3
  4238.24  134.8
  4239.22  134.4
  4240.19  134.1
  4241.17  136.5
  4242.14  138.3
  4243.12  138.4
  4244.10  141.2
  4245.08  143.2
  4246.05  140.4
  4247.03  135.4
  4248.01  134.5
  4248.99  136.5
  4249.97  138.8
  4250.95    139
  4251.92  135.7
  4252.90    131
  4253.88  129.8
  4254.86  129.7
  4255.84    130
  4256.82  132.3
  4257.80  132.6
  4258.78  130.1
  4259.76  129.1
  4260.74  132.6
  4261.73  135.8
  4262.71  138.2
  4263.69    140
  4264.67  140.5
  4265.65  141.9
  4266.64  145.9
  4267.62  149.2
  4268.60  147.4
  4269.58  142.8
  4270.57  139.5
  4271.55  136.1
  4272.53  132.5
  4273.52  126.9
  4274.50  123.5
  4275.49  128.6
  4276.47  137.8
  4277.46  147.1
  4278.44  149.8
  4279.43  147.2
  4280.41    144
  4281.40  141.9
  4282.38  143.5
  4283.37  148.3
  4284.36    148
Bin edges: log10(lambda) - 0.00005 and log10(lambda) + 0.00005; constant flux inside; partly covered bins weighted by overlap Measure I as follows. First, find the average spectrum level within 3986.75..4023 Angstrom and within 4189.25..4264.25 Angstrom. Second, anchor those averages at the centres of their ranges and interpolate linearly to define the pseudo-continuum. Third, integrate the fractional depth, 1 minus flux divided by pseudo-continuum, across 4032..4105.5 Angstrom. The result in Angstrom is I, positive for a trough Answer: 3.5 Angstrom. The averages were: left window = 137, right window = 136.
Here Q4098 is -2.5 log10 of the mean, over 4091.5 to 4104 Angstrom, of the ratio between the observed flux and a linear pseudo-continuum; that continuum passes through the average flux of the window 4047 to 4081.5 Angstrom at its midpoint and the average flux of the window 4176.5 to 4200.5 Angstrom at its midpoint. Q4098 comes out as 0.14 mag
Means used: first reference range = 132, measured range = 117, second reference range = 137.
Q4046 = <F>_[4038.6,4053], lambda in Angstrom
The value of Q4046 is 137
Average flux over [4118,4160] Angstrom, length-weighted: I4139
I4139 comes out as 133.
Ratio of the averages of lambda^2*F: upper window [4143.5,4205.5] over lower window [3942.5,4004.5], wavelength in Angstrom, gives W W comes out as 1.3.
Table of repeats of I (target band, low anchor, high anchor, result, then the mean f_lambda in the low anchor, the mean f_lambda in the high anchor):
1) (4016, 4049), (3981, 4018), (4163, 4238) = -1.46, 133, 134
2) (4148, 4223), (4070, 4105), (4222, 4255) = -1.89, 127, 133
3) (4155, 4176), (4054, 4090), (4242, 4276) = 0.91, 132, 136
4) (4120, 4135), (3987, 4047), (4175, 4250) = 0.49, 137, 136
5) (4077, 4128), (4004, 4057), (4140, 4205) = 2.38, 139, 132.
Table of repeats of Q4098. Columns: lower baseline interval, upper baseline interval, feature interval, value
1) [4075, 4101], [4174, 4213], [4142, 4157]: 0.030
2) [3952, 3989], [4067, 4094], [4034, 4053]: -0.128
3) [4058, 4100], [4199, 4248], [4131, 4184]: 0.017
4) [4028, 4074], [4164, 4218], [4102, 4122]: 0.056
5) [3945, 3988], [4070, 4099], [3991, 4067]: -0.186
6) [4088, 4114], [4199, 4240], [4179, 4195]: -0.055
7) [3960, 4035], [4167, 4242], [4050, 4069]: -0.054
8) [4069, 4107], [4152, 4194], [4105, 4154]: -0.025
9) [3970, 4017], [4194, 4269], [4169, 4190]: 0.035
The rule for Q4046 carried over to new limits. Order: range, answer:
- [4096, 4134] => 126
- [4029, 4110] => 130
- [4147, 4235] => 134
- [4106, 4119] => 131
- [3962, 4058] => 126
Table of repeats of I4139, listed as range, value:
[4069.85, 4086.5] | 132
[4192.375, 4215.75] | 139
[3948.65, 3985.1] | 96.2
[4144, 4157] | 130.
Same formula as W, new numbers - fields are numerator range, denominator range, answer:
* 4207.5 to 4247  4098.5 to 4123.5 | 1.15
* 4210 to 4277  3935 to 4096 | 1.23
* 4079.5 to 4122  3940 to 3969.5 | 1.42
